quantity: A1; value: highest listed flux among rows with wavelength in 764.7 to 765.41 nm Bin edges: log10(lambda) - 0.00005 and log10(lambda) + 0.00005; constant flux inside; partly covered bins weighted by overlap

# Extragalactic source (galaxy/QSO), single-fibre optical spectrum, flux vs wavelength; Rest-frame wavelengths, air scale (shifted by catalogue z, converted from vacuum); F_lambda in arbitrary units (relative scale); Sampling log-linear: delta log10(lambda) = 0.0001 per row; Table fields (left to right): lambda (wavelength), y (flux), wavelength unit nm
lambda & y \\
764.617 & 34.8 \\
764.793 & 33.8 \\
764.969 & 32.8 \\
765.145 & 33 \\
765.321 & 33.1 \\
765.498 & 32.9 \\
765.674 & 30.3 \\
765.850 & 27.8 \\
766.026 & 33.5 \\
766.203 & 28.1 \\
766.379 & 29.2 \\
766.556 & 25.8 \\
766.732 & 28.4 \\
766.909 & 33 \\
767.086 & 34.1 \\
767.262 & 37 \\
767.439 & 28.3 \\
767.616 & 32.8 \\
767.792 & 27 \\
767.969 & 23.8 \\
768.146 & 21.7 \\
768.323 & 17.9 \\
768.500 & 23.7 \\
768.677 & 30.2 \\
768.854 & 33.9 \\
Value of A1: 33.8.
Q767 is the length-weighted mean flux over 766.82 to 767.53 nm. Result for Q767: 33.1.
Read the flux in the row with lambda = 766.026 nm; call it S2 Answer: 33.5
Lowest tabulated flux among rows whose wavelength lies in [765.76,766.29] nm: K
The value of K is 27.8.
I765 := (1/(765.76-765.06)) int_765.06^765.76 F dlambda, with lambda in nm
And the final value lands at 32.3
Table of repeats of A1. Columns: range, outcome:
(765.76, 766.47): 33.5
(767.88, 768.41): 23.8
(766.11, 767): 33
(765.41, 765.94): 32.9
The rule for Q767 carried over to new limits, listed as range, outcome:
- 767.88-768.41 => 21.1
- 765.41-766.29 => 30.5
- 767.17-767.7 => 32.7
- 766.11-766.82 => 27.9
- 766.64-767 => 30.6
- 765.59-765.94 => 29.1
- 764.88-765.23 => 32.9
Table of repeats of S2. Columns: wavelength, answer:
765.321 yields 33.1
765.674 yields 30.3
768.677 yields 30.2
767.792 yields 27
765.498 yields 32.9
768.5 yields 23.7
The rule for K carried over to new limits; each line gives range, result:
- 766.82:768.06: 23.8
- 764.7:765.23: 32.8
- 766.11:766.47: 28.1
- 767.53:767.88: 27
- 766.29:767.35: 25.8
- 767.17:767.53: 28.3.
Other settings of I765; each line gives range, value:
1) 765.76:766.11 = 30.7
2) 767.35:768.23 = 26.7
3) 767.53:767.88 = 29.9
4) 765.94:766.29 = 30.7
